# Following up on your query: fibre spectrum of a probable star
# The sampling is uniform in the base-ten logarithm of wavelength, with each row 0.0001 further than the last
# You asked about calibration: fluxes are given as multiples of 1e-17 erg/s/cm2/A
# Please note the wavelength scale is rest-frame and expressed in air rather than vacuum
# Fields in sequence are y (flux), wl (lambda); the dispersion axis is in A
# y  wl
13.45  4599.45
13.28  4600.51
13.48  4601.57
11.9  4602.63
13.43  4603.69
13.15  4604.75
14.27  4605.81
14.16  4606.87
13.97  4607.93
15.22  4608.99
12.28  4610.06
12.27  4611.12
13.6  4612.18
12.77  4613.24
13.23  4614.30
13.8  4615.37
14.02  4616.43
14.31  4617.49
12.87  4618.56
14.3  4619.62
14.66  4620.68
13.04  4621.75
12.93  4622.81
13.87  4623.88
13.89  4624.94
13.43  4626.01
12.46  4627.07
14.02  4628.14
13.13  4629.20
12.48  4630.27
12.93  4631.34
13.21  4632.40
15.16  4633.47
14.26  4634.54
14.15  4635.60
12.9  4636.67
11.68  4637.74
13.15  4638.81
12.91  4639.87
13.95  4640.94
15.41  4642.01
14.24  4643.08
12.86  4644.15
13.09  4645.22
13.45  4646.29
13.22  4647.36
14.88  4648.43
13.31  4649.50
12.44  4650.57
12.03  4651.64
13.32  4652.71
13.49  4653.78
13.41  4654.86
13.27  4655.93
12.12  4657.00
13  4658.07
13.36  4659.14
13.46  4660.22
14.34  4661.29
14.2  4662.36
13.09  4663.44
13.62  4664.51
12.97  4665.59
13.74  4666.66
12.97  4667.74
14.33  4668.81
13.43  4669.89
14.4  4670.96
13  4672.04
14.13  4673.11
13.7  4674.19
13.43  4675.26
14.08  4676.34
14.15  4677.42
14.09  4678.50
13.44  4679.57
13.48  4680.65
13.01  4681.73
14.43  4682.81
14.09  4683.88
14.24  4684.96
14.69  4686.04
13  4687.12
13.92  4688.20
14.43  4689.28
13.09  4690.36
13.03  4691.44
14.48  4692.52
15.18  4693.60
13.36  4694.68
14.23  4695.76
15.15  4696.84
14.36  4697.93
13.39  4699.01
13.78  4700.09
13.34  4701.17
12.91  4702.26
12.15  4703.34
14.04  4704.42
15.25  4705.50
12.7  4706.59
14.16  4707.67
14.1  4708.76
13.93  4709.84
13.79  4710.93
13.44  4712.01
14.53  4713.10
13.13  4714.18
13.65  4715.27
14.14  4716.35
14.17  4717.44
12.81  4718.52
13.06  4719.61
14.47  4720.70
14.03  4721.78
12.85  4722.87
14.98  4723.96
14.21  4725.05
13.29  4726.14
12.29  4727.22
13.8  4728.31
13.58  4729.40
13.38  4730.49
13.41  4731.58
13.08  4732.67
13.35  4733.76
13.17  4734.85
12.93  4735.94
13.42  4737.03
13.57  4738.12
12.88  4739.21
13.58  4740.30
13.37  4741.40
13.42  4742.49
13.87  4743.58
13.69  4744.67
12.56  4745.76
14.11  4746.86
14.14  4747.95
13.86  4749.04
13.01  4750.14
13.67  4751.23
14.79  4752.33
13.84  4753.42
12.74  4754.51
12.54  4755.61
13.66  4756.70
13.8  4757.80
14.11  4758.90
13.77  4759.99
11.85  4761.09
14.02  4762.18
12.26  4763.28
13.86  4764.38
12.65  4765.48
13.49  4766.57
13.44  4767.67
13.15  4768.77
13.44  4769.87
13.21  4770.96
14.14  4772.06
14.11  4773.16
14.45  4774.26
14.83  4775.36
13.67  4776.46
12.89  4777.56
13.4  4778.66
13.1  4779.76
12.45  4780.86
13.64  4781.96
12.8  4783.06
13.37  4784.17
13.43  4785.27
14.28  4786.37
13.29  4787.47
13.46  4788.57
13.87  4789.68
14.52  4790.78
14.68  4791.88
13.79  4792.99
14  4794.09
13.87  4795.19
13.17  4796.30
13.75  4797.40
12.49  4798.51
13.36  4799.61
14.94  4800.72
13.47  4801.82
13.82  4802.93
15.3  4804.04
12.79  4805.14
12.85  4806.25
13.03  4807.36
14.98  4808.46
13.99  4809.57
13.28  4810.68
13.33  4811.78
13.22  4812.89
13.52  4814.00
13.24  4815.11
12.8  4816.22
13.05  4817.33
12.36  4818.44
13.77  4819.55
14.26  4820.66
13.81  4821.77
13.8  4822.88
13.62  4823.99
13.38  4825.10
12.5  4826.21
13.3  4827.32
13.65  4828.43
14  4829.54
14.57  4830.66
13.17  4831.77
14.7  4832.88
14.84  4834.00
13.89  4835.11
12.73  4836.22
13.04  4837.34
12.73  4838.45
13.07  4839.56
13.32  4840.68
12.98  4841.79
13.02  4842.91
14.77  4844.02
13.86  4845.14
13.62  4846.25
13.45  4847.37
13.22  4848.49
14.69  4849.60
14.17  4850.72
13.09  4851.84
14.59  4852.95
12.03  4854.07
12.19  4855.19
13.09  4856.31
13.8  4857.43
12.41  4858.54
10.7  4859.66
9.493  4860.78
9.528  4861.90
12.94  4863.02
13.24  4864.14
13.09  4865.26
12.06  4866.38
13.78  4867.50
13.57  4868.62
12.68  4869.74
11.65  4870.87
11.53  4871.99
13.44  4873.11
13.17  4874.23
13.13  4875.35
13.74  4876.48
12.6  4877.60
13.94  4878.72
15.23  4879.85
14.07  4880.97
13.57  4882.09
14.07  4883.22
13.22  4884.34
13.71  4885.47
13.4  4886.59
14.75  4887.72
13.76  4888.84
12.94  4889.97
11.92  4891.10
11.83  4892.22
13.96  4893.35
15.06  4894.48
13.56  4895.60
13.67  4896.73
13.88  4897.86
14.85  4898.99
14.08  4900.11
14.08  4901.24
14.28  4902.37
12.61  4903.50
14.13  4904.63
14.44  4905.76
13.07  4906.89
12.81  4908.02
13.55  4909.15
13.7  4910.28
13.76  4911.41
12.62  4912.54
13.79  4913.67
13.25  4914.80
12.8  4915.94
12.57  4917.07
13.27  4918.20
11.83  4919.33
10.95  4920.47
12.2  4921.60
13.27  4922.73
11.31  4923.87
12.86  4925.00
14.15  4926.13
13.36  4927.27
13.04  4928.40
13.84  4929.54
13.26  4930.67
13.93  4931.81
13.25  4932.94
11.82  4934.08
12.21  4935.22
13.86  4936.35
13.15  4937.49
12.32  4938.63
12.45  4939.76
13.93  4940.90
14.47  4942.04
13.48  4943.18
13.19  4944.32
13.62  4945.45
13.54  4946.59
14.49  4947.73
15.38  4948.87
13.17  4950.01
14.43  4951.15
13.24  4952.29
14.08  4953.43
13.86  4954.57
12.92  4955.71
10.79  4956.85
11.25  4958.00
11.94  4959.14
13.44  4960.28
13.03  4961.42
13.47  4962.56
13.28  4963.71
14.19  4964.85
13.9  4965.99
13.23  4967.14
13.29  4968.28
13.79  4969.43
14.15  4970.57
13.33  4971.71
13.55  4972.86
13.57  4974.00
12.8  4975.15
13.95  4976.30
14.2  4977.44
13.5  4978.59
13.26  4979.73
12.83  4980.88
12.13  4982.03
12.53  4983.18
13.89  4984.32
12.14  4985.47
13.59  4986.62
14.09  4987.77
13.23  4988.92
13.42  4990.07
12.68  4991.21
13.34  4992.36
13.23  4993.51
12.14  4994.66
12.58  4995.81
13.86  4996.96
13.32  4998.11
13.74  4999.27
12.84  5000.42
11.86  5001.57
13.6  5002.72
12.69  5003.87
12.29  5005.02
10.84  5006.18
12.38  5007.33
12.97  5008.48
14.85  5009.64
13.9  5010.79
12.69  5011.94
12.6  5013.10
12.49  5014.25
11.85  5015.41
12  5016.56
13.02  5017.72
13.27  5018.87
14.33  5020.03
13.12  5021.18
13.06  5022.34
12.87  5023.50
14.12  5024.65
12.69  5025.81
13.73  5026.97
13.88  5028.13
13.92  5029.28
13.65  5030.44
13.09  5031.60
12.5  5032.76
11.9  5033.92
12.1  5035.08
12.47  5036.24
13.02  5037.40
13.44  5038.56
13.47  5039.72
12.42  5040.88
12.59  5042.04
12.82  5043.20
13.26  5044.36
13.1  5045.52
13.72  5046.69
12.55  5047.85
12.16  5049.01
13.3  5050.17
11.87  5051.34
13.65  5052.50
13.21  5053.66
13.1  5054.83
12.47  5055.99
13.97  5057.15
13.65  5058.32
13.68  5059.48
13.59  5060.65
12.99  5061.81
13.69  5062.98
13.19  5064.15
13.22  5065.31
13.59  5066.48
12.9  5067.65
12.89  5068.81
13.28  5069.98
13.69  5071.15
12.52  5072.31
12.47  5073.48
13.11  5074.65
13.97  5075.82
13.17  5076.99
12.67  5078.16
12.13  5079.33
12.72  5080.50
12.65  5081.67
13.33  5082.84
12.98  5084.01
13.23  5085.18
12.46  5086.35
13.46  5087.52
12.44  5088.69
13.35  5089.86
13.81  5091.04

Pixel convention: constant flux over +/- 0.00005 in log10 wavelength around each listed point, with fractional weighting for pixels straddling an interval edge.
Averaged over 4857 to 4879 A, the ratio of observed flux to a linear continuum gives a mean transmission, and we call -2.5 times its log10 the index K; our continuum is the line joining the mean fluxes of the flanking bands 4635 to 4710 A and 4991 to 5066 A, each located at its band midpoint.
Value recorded 0.067 mag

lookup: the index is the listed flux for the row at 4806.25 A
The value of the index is 12.85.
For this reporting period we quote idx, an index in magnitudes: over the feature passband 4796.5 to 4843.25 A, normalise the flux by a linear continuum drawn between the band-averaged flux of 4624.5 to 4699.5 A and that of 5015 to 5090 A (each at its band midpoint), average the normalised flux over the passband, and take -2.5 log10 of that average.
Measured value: -0.01 mag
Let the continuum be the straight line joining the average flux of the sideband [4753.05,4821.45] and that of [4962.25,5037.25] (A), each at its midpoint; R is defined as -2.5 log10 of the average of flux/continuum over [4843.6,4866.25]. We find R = 0.044 mag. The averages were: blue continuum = 13.5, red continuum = 13.1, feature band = 12.9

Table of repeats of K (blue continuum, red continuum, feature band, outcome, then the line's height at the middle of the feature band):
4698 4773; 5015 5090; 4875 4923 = -0.013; 13.3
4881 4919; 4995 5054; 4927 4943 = 0.014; 13.4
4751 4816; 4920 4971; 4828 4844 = -0.011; 13.5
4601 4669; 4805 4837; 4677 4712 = -0.030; 13.5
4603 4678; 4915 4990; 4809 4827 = -0.003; 13.3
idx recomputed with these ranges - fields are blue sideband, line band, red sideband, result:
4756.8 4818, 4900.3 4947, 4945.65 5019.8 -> 0.01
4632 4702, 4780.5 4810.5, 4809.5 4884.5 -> -0.03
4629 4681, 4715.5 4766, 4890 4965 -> -0.01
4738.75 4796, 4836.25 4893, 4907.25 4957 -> 0.02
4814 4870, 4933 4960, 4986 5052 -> -0.01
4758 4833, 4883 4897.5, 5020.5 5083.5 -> -0.01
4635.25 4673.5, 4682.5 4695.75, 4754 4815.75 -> -0.04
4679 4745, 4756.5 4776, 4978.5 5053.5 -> 0.00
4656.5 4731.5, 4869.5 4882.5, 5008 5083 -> 0.01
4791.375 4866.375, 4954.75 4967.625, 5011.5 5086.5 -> 0.02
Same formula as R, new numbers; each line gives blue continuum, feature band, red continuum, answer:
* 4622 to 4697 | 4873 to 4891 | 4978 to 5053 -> -0.034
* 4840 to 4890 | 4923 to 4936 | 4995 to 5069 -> 0.006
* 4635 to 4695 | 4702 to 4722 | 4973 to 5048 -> -0.017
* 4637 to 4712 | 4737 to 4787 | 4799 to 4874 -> -0.005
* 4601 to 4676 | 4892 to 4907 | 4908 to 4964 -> -0.058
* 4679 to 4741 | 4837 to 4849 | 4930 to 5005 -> 0.007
